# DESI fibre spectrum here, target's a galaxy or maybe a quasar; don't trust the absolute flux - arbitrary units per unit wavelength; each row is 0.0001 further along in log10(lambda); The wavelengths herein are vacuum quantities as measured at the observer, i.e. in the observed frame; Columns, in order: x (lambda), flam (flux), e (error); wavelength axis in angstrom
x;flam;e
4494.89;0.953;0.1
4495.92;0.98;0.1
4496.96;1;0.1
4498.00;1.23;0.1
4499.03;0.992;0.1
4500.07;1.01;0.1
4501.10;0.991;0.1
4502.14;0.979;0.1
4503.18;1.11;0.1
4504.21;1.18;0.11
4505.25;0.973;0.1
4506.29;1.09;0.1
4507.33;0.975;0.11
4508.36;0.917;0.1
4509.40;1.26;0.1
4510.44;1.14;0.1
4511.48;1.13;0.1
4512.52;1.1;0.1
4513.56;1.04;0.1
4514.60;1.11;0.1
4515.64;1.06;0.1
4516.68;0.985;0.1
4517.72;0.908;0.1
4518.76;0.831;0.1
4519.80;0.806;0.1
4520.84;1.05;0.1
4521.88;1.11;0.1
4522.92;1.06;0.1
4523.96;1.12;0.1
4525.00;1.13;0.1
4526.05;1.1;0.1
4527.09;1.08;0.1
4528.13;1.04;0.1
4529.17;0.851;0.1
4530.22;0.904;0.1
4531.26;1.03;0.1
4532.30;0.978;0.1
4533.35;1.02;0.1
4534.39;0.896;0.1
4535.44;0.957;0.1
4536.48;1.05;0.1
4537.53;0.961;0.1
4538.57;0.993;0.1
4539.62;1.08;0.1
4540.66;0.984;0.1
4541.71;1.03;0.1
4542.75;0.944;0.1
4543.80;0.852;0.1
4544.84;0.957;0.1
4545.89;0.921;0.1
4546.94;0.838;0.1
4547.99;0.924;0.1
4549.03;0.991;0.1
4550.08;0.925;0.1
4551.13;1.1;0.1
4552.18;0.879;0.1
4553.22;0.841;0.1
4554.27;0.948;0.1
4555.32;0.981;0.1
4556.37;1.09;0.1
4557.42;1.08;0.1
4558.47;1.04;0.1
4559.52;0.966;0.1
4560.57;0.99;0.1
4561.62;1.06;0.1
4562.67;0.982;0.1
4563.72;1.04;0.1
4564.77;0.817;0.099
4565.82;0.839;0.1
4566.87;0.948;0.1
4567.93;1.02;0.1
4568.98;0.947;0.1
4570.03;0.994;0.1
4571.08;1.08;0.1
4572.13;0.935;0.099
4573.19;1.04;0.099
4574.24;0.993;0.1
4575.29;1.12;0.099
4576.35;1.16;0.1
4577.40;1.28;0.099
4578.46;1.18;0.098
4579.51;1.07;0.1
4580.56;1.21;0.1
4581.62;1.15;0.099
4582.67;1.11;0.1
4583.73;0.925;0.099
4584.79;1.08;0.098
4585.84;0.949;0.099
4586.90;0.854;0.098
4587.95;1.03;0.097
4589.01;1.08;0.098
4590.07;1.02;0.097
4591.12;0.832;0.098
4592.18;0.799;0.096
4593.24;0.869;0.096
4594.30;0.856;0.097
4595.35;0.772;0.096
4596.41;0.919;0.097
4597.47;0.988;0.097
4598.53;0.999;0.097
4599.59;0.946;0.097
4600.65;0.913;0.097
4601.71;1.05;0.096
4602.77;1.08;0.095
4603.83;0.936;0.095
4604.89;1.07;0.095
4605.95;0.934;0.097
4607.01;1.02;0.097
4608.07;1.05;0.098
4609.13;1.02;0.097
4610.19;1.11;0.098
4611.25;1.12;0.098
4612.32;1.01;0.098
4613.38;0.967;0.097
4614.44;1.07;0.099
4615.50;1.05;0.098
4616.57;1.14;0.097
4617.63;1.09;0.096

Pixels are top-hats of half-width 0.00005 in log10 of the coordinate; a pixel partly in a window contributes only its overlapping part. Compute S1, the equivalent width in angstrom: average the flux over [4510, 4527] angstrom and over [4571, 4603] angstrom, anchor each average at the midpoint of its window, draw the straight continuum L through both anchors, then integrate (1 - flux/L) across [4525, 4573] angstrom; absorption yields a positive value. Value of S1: 2.3 angstrom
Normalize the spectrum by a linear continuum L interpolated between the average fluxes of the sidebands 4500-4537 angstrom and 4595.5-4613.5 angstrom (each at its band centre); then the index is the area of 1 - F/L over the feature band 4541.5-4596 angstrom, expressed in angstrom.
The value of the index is 1.4 angstrom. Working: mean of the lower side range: 1.03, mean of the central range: 0.987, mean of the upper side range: 1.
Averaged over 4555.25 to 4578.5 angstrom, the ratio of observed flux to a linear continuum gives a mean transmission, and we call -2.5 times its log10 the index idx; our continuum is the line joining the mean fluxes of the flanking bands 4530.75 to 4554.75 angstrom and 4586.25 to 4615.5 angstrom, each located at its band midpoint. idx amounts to -0.06 mag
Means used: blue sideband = 0.961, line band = 1.02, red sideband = 0.976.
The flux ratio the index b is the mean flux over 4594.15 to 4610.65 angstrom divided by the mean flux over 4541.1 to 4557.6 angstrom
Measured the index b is 1.0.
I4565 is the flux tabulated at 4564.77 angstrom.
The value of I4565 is 0.817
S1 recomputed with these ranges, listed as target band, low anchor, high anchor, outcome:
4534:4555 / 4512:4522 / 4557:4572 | 0.7 angstrom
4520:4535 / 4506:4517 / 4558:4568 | 0.3 angstrom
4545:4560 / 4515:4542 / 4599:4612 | 0.6 angstrom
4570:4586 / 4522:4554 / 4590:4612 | -1.9 angstrom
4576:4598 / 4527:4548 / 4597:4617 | 0.0 angstrom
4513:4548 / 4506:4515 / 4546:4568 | 1.5 angstrom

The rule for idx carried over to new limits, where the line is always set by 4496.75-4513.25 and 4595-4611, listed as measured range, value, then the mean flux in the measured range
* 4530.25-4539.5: 0.06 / 0.985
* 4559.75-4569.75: 0.07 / 0.961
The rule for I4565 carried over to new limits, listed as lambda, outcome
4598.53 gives 0.999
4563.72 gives 1.04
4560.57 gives 0.99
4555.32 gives 0.981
